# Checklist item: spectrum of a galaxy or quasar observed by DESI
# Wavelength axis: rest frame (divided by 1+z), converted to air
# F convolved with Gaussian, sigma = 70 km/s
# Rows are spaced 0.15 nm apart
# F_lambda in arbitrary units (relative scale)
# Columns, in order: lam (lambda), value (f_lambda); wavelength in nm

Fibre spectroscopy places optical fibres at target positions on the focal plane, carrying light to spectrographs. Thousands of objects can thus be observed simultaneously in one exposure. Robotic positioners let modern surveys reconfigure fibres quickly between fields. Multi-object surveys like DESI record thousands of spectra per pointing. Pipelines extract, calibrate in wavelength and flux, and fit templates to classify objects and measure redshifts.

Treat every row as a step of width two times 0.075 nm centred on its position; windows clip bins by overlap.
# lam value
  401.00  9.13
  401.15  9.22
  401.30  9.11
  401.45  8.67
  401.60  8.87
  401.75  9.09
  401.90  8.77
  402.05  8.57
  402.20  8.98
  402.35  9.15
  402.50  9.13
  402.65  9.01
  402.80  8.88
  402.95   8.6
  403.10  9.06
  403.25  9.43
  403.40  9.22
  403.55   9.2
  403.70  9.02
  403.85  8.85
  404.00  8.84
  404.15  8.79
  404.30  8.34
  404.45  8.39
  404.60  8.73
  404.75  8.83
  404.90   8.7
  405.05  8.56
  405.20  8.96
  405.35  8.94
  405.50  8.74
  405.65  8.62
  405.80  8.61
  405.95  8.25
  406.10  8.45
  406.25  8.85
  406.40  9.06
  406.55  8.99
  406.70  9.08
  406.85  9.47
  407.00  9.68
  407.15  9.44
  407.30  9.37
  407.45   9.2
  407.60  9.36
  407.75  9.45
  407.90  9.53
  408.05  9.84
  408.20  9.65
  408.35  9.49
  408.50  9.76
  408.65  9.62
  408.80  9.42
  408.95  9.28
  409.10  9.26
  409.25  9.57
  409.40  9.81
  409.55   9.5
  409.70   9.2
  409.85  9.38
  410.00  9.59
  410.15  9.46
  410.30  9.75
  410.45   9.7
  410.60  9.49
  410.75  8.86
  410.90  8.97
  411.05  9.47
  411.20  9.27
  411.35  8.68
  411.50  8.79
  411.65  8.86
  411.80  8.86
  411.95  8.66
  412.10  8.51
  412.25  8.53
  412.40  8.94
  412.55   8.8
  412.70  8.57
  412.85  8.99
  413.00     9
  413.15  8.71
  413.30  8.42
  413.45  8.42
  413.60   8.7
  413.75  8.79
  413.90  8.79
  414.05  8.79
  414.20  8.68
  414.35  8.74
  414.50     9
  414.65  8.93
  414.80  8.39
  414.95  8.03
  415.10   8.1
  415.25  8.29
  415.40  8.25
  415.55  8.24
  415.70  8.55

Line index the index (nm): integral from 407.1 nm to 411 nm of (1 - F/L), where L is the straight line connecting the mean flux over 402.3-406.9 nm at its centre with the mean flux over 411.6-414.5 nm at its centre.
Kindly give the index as -0.30 nm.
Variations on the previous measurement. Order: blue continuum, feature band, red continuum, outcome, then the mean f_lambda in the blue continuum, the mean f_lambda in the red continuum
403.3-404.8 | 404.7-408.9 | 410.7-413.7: -0.15 nm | 8.83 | 8.8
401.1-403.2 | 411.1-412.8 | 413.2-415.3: -0.03 nm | 8.94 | 8.58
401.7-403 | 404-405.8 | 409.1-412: 0.07 nm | 8.91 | 9.26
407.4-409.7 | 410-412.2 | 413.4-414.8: 0.01 nm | 9.51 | 8.75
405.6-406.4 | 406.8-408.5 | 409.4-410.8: -0.11 nm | 8.6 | 9.47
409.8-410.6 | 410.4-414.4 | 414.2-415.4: 0.09 nm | 9.57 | 8.49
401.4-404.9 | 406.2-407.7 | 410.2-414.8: -0.06 nm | 8.89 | 8.88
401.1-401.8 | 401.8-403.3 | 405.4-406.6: -0.01 nm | 8.98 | 8.7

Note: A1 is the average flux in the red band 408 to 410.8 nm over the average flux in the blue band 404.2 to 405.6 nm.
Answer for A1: 1.1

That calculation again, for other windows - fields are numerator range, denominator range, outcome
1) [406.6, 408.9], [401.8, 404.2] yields 1.06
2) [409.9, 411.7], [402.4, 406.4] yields 1.05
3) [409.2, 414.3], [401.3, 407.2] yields 1.01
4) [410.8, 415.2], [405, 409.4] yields 0.95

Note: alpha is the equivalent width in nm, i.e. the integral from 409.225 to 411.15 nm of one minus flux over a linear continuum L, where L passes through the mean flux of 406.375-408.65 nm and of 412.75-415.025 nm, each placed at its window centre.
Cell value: -0.07 nm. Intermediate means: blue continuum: 9.44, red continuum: 8.69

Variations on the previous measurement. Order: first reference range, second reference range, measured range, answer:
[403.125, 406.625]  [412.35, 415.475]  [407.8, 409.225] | -0.13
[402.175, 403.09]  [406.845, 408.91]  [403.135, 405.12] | 0.06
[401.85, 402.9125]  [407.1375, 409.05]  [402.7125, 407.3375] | 0.14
